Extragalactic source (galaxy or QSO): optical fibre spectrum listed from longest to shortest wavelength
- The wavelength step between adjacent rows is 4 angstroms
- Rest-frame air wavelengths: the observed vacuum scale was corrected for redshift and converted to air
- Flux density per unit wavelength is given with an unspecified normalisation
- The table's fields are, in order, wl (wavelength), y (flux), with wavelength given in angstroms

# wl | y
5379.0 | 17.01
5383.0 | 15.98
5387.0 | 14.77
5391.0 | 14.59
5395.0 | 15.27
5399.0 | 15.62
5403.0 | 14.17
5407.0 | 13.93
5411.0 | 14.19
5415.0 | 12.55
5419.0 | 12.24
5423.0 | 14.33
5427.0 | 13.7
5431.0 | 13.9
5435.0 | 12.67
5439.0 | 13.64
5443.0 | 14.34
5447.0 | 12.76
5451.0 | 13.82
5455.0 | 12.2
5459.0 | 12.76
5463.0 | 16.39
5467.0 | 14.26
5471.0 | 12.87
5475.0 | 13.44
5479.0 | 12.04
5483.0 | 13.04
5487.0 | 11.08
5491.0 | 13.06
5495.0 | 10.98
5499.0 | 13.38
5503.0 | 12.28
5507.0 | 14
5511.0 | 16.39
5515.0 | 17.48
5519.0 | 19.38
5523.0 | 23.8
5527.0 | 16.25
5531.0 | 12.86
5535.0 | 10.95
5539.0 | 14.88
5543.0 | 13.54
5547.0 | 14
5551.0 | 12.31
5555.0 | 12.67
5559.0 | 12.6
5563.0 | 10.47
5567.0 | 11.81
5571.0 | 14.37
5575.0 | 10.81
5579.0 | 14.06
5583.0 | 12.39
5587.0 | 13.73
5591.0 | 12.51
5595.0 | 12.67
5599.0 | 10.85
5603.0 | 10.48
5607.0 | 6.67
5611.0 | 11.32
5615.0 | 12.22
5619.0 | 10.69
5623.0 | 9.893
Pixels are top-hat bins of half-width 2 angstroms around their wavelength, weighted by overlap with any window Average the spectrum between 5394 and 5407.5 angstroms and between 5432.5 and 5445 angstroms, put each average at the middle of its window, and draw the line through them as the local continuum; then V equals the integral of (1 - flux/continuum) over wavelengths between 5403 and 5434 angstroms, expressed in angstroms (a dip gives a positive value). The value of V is 1.43 angstroms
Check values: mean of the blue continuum 14.8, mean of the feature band 13.6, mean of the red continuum 13.6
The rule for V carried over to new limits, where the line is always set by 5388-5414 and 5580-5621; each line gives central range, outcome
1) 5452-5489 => 0.9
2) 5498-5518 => -3.3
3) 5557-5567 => 0.4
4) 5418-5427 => 0.5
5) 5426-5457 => 1.2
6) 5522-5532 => -3.9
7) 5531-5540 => -0.2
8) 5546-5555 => -0.6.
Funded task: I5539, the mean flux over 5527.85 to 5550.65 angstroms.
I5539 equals 13.3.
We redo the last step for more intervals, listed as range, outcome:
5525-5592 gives 13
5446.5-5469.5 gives 13.7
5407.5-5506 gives 13.2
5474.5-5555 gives 14.2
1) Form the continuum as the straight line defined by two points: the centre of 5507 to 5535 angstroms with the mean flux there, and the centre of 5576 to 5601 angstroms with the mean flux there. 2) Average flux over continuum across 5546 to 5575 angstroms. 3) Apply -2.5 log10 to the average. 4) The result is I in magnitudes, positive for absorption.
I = 0.160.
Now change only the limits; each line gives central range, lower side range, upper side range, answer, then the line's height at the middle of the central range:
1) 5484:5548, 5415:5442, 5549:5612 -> -0.171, 12.5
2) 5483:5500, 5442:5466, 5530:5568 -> 0.096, 13.3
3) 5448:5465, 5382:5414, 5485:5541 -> 0.077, 14.7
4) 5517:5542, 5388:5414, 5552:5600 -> -0.240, 13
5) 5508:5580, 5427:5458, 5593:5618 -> -0.220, 11.7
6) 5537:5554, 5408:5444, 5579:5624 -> -0.133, 12.1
